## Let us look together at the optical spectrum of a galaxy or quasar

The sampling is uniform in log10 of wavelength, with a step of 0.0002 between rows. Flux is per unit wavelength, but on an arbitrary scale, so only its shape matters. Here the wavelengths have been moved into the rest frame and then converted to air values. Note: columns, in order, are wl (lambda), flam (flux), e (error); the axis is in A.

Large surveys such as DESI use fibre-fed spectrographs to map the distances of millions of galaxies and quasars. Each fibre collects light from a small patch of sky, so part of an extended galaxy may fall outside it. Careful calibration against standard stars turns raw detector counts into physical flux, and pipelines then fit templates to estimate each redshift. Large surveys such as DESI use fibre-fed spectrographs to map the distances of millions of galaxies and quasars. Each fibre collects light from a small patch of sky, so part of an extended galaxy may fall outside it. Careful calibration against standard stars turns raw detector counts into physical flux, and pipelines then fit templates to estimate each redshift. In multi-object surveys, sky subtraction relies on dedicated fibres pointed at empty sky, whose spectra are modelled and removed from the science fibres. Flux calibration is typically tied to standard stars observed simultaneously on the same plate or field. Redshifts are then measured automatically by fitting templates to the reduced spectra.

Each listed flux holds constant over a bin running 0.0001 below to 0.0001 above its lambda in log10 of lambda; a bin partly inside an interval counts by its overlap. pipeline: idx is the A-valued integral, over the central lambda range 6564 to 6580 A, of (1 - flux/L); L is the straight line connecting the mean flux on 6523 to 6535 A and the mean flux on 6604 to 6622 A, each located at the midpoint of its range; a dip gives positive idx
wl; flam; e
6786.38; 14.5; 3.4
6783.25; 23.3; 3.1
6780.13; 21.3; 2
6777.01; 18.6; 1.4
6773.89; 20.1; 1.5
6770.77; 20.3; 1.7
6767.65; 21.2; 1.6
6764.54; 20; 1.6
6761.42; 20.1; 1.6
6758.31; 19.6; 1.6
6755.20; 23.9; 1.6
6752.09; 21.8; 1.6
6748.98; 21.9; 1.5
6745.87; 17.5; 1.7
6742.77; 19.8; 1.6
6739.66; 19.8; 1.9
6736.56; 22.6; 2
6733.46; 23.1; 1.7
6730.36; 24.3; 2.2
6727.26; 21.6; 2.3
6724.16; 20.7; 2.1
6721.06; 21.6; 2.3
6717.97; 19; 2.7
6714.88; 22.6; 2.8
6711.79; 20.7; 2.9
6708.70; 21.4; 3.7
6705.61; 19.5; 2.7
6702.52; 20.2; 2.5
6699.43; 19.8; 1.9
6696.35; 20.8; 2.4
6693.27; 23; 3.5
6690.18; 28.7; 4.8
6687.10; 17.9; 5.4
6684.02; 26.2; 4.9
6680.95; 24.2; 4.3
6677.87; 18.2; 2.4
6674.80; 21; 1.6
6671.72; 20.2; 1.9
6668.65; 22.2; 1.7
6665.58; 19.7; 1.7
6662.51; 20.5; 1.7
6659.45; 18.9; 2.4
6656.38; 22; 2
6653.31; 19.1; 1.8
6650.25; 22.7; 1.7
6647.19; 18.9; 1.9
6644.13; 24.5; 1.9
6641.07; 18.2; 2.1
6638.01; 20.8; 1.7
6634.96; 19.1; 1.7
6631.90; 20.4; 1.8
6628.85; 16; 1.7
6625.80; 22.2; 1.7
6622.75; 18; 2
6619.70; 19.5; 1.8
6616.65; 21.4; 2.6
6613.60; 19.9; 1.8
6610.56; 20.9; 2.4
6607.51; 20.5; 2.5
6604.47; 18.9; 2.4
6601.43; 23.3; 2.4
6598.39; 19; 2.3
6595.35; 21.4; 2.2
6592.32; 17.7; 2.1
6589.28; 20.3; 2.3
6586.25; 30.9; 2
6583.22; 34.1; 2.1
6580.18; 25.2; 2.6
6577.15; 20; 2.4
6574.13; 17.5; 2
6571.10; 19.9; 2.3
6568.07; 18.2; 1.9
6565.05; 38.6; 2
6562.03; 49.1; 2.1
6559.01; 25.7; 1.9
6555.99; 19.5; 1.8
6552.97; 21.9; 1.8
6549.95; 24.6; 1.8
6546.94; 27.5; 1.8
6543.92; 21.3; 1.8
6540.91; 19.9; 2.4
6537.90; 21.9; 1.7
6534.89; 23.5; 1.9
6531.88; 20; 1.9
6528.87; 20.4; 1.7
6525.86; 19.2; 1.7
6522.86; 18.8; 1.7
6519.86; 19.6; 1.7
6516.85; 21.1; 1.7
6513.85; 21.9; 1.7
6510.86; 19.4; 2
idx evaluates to -1.9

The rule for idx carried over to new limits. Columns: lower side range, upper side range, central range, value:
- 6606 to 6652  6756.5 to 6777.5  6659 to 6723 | -3.60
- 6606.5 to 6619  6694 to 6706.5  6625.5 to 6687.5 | -0.58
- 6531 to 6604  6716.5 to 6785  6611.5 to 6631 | 3.08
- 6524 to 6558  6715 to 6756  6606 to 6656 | 3.30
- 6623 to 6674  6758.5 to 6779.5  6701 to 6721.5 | -0.50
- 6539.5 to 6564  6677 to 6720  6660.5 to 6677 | 1.49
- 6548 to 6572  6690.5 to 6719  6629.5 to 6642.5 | 2.55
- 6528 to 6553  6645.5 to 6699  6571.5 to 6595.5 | -1.37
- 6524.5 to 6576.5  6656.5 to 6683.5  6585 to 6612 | 1.69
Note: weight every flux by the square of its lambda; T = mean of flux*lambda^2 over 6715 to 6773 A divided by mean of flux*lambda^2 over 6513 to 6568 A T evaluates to 0.93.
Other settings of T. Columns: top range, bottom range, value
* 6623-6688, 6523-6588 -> 0.86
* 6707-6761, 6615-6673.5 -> 1.08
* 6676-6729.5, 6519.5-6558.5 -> 1.05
